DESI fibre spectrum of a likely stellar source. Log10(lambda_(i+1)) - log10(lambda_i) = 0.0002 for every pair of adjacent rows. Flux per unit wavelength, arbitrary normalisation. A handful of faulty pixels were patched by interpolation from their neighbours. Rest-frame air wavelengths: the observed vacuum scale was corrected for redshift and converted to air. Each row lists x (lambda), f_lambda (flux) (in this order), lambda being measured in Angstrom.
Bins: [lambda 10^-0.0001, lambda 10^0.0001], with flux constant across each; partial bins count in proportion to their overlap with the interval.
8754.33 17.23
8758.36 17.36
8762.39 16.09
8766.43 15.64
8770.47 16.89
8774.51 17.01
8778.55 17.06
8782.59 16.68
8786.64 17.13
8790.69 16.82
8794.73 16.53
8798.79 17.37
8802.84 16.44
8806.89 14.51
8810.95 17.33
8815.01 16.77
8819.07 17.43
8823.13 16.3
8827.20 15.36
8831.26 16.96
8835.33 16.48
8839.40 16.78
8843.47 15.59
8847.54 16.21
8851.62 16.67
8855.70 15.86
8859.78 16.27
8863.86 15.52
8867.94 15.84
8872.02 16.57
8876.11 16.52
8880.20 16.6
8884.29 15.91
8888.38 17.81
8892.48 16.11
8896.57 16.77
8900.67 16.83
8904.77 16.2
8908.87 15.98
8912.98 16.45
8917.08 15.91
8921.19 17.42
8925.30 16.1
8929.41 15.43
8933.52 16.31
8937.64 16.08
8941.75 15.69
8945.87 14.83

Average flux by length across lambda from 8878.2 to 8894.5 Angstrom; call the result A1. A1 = 16.6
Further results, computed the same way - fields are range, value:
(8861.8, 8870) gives 15.7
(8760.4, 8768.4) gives 15.9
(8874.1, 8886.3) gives 16.3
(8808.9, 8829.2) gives 16.6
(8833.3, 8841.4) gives 16.6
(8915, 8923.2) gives 16.7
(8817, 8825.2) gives 16.9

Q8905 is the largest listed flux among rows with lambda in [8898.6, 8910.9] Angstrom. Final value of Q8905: 16.83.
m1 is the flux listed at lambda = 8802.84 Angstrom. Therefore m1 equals 16.44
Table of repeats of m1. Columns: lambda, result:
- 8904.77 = 16.2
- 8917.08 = 15.91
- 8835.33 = 16.48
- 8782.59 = 16.68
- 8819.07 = 17.43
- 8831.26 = 16.96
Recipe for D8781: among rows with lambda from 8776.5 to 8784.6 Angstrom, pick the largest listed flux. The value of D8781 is 17.06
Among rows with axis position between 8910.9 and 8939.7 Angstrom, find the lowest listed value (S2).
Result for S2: 15.43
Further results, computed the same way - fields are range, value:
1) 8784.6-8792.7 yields 16.82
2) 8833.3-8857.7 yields 15.59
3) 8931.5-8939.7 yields 16.08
